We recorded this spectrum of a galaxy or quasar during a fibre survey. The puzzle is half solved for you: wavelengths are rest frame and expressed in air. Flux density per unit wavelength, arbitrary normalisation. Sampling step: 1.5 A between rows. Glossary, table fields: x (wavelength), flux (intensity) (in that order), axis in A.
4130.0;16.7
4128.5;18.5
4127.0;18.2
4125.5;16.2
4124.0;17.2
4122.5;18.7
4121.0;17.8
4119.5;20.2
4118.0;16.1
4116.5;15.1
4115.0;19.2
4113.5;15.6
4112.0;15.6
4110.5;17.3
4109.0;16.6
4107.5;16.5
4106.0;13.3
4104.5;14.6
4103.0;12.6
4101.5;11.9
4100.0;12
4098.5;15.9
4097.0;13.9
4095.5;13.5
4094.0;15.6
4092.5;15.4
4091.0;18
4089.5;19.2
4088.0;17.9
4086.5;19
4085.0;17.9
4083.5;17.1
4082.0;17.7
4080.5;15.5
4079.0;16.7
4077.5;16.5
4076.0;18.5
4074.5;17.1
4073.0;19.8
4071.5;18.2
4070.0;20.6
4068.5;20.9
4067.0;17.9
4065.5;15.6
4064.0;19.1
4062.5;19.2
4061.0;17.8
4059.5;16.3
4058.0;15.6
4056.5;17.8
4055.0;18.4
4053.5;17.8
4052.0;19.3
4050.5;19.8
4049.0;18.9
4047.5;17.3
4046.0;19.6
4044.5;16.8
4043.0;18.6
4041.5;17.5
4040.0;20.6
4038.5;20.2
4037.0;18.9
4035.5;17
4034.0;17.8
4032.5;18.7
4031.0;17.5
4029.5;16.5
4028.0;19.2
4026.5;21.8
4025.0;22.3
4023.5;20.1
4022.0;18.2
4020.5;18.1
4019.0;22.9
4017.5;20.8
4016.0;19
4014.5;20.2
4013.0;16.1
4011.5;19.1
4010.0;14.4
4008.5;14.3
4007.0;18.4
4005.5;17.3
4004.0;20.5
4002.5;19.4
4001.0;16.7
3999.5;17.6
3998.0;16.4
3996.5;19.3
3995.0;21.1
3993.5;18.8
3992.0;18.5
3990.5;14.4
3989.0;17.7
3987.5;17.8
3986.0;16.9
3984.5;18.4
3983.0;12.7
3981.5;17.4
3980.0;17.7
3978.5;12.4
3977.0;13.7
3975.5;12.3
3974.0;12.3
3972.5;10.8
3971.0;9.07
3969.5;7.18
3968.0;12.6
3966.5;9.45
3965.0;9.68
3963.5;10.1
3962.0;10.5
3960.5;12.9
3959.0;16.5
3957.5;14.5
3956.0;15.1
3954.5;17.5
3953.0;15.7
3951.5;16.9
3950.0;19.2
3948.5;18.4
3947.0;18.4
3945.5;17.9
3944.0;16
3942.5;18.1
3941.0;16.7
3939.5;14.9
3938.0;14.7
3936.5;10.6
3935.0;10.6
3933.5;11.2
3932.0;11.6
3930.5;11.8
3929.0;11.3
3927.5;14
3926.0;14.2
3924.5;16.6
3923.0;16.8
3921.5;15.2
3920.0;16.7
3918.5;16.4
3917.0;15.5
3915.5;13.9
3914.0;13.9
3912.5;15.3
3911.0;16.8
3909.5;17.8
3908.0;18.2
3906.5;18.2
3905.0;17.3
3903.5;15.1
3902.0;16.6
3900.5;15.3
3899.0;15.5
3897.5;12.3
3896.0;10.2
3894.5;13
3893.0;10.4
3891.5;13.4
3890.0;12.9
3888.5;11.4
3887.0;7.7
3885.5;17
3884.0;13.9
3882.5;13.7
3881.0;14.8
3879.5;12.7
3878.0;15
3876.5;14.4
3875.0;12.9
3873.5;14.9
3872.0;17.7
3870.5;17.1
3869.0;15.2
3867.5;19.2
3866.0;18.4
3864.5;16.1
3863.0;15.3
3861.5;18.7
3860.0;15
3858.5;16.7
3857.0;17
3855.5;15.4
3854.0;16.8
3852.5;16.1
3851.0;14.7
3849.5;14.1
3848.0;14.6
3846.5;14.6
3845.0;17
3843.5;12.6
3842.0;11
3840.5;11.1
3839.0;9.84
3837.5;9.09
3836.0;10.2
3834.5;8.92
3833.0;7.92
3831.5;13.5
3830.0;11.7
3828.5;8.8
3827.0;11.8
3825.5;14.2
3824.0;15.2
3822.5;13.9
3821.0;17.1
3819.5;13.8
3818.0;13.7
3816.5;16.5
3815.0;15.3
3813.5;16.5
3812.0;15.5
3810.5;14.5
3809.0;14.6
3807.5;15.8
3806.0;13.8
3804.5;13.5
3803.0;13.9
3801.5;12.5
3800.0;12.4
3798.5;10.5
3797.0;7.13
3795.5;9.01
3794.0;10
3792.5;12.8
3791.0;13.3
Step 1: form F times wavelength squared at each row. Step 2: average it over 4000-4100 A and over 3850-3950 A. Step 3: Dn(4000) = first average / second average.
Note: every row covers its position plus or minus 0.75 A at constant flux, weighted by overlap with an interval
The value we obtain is 1.29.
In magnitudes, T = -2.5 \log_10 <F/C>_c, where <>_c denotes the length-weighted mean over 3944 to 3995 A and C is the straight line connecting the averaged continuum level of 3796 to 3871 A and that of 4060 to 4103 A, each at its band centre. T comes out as 0.06 mag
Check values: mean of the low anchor 13.9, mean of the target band 14.8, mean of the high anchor 17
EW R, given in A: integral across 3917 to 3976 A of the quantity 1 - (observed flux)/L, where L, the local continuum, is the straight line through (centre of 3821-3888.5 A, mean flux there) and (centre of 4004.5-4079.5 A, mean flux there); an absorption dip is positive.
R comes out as 7.9 A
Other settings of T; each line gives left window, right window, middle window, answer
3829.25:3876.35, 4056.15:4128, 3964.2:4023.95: -0.03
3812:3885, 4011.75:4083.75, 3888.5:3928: 0.04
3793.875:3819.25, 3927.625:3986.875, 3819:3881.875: -0.05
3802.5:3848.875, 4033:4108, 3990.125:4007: -0.14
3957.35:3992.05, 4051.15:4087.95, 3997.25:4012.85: -0.17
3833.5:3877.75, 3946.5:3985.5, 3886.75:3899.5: 0.20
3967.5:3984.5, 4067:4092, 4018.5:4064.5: -0.16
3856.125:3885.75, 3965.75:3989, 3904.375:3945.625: -0.03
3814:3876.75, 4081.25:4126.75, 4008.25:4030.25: -0.21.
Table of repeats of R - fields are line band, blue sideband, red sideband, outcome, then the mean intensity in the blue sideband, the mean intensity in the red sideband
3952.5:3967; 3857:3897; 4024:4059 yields 2.9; 14.6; 18.6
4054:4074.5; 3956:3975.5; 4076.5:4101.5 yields -3.9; 11.5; 16.2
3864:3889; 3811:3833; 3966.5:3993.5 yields -1.5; 13.9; 14.2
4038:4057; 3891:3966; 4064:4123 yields -2.9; 14.8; 16.7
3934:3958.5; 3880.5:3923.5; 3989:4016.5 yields 0.2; 14.6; 17.8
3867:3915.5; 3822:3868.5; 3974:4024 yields 0.9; 13.9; 17.4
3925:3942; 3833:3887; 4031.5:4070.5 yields 3.1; 14.4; 18.4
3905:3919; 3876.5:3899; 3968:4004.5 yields -2.8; 12.9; 15.7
